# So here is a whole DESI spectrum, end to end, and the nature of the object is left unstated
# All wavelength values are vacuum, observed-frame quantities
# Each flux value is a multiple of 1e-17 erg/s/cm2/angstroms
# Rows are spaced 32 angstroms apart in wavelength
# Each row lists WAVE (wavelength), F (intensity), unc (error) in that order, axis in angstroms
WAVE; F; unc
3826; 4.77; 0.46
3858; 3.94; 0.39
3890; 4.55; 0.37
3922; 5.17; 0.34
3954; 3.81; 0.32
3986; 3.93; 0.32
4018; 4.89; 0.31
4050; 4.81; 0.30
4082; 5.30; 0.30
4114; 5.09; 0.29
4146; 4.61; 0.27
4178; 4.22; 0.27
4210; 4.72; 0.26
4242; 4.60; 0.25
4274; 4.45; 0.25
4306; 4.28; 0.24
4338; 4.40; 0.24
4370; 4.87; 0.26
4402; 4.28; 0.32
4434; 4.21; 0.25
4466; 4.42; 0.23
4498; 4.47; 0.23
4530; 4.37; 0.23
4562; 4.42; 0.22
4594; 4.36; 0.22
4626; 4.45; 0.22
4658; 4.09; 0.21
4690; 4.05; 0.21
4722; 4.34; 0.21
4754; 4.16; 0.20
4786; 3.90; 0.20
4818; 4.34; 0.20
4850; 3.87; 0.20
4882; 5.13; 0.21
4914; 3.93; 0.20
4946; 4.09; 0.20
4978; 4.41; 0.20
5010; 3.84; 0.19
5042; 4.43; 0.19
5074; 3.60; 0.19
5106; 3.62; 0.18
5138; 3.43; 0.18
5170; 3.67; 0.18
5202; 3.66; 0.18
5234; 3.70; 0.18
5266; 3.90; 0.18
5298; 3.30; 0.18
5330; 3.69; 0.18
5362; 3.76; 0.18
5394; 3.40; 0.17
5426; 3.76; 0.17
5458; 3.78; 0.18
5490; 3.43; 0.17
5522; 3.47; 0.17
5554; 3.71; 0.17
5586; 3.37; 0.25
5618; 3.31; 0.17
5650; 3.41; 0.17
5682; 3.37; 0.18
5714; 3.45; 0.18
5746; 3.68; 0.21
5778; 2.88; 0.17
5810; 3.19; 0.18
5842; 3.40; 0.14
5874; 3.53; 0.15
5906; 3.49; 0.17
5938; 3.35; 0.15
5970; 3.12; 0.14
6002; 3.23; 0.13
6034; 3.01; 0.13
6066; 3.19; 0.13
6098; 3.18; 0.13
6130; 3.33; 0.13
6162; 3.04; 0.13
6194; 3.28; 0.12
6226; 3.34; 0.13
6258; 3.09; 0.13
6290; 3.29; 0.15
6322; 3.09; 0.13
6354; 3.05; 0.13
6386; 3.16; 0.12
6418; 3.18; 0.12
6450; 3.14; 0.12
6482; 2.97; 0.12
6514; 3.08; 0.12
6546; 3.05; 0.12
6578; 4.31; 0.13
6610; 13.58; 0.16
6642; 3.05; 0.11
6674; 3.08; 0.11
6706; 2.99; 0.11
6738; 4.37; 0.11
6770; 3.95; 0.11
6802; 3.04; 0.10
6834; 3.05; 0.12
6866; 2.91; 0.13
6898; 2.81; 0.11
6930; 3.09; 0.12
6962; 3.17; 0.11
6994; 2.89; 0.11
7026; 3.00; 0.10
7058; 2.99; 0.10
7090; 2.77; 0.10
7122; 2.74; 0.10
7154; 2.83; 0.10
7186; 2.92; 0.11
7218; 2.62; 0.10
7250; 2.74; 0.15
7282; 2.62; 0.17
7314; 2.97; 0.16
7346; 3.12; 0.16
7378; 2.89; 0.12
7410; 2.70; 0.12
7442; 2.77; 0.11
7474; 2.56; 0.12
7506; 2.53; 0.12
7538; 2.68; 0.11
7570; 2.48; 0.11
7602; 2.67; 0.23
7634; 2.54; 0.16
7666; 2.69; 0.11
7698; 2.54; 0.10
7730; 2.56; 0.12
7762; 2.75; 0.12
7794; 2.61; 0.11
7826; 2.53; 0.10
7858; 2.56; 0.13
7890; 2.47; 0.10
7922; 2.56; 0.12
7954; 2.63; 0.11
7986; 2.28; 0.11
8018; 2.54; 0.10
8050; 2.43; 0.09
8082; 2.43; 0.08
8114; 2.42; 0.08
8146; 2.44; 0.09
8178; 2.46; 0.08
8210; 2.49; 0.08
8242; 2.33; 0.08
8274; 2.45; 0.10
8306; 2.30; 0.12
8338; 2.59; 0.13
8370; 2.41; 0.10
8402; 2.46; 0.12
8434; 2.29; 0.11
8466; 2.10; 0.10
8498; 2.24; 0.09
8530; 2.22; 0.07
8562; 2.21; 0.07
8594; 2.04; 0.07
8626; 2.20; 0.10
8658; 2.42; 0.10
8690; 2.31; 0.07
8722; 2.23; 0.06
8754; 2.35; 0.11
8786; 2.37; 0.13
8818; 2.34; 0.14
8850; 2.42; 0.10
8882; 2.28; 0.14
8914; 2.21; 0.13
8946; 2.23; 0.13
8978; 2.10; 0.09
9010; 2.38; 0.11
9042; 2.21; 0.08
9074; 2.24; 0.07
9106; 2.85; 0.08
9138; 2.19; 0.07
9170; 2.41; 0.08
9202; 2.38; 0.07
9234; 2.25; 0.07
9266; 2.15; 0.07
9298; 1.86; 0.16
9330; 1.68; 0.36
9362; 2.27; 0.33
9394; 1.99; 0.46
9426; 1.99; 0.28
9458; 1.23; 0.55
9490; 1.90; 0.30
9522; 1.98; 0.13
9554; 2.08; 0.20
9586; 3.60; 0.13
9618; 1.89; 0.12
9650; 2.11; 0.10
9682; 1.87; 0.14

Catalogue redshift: 0.00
